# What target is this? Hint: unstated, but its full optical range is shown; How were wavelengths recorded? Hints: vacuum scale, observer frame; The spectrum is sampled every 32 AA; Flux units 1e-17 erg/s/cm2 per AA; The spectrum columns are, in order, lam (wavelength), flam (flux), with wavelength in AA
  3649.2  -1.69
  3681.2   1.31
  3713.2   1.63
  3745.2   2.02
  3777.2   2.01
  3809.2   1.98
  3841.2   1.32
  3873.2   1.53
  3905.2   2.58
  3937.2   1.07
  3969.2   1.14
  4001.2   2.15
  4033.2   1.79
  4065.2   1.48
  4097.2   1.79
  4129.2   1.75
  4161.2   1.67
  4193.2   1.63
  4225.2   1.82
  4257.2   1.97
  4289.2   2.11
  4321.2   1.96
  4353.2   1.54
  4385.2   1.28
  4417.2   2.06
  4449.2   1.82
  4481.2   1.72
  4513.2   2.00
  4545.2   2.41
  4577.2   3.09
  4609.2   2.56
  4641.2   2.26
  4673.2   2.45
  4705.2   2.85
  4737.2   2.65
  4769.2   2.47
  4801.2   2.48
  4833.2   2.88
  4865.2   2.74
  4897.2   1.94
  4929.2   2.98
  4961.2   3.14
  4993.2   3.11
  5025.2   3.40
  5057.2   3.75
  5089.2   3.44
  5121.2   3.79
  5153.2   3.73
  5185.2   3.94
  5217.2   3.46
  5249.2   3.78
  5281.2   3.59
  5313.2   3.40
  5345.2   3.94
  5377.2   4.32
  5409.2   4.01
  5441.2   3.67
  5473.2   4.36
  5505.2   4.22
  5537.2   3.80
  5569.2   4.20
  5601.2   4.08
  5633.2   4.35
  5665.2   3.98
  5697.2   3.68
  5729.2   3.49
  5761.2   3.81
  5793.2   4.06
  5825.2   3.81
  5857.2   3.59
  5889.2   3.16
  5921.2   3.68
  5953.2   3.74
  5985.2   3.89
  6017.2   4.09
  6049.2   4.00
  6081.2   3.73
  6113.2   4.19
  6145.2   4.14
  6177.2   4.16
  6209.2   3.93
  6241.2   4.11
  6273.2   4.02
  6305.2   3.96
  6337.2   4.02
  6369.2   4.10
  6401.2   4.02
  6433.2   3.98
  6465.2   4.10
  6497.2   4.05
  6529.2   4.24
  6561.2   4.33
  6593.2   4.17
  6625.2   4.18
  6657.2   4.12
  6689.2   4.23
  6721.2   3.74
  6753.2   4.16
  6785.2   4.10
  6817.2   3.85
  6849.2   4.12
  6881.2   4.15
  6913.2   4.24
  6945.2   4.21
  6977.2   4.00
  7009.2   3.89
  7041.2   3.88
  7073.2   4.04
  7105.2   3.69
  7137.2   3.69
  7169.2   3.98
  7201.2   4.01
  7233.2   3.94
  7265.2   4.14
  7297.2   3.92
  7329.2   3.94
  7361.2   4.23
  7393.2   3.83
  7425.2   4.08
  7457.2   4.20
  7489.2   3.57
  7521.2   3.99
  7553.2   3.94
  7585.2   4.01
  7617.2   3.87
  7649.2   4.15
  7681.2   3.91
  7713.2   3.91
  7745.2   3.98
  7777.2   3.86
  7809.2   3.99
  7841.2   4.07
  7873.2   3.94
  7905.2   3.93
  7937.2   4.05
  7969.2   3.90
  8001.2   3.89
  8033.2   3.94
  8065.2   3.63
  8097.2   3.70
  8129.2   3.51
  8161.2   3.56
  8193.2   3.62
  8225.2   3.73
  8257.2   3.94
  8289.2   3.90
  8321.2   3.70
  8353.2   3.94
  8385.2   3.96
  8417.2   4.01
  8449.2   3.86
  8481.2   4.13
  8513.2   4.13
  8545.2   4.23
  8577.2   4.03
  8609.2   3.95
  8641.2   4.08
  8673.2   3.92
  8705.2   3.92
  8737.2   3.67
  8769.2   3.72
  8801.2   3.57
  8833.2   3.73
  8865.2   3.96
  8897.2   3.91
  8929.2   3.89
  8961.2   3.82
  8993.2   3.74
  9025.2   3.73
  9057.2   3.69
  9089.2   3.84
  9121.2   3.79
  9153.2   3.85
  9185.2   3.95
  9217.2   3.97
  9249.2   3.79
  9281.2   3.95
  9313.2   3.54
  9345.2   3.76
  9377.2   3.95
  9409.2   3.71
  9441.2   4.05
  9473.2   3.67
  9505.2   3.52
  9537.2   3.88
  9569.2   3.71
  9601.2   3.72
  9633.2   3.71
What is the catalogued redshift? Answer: 0.14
